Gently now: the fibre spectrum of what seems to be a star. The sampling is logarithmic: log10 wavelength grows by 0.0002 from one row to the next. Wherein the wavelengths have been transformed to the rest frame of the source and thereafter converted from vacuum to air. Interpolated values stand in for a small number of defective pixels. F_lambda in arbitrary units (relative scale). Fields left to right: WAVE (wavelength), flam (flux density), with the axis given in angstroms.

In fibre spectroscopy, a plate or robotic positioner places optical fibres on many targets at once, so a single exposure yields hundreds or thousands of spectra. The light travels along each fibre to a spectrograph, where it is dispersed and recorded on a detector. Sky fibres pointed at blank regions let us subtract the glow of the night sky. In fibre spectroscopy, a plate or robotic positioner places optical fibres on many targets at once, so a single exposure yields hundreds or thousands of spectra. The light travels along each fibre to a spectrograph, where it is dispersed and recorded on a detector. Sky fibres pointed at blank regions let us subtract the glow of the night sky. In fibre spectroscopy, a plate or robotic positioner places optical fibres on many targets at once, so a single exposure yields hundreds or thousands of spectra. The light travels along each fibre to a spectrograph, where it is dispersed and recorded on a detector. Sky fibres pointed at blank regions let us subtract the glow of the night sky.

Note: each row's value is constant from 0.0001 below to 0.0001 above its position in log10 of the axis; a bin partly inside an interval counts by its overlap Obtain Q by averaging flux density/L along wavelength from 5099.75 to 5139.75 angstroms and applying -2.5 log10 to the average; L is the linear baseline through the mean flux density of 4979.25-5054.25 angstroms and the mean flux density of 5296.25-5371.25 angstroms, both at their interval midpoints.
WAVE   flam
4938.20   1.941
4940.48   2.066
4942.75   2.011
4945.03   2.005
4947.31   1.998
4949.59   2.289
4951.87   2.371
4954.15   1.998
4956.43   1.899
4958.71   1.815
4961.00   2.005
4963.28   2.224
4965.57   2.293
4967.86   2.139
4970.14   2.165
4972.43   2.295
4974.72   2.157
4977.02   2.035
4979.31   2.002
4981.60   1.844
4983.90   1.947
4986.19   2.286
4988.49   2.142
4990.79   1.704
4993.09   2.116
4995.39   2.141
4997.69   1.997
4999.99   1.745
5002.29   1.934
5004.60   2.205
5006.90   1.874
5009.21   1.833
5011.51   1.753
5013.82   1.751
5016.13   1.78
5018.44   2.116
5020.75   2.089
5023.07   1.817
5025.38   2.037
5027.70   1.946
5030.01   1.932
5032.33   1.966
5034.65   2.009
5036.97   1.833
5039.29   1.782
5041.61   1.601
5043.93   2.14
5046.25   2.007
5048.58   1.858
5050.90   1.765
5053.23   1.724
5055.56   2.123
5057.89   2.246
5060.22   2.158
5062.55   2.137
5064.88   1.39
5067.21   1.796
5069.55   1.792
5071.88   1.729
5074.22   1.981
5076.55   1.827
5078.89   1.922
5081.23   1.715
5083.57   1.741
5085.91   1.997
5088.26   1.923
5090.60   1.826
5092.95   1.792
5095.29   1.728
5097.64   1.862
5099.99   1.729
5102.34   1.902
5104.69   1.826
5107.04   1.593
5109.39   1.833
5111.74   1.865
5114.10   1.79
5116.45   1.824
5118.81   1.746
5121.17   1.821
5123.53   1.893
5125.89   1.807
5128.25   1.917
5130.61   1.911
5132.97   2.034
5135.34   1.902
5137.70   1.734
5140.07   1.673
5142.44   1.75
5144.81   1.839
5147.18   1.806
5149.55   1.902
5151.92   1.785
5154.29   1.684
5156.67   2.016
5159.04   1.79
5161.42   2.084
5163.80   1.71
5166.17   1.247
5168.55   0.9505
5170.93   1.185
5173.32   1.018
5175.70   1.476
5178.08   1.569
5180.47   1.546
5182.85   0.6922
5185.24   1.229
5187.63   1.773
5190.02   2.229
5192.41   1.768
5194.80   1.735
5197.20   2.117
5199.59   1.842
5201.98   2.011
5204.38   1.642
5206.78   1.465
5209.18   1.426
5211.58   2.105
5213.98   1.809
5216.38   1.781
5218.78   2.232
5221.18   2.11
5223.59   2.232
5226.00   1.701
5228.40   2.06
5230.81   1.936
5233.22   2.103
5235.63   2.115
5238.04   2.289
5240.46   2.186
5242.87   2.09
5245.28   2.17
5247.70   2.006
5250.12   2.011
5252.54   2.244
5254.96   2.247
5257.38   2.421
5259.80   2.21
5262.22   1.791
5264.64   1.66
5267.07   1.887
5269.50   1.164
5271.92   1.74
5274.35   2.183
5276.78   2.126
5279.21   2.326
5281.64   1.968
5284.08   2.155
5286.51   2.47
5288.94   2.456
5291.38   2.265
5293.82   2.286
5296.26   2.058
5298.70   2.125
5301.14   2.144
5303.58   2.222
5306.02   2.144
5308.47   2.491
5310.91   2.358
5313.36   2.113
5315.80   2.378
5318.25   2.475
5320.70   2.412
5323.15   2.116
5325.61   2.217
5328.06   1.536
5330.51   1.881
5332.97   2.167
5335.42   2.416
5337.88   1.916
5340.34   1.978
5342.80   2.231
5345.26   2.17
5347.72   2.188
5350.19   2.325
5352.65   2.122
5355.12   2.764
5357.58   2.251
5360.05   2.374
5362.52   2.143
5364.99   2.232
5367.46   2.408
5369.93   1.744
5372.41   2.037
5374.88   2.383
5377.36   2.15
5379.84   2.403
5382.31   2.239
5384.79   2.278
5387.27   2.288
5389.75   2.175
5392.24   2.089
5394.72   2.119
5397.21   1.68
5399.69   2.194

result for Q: 0.11 mag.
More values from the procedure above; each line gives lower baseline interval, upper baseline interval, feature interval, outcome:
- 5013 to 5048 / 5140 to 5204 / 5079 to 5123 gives -0.02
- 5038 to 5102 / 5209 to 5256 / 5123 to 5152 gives 0.06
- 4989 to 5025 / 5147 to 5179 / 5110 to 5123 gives -0.08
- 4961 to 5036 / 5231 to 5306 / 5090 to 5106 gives 0.13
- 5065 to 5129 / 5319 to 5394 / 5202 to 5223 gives 0.08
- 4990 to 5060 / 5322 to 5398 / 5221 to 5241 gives 0.00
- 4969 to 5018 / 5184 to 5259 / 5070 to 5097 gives 0.08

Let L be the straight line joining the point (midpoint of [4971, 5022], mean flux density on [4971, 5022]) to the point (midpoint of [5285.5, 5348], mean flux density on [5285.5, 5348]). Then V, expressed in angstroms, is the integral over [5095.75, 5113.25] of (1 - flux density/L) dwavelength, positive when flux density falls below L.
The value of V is 2.2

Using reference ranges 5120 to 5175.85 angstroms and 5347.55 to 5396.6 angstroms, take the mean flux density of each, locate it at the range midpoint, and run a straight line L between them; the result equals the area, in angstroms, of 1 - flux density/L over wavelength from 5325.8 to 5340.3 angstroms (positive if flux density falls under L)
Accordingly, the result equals 0.9 angstroms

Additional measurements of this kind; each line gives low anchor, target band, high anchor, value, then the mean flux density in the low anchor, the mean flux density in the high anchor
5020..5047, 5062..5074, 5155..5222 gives 0.65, 1.93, 1.66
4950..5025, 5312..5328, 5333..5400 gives -0.42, 2.02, 2.2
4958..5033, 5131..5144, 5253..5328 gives 1.55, 2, 2.15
